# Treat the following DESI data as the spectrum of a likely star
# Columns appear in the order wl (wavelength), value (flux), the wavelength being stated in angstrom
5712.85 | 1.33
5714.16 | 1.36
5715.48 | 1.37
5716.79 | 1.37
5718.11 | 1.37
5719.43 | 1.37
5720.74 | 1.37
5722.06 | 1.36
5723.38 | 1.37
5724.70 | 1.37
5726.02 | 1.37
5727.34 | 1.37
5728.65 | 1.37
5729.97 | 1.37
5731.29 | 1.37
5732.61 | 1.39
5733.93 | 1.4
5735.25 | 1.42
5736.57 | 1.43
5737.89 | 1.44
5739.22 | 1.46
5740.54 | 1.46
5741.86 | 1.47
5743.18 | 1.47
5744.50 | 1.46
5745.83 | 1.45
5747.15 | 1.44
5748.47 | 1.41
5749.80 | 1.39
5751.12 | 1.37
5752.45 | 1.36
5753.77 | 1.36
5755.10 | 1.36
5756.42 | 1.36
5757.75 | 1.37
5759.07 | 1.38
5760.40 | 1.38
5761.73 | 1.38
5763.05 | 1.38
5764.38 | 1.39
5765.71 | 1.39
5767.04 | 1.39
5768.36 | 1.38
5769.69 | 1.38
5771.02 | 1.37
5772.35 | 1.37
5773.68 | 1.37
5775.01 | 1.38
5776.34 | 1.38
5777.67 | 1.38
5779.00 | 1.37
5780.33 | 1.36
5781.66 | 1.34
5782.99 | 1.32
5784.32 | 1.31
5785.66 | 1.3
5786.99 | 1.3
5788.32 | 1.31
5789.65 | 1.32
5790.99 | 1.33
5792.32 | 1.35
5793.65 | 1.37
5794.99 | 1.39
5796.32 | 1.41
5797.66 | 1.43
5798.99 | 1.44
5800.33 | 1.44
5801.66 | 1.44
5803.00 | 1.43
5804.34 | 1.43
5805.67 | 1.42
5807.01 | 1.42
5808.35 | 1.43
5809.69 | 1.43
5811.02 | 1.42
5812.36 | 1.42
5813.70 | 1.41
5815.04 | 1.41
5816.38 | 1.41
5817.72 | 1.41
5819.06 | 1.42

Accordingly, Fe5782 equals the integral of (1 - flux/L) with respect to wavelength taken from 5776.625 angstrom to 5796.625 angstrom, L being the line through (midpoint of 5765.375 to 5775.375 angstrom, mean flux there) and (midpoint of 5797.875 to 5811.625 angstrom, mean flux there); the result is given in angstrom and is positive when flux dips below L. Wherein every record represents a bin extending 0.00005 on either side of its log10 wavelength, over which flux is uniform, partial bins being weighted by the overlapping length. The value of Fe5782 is 0.8 angstrom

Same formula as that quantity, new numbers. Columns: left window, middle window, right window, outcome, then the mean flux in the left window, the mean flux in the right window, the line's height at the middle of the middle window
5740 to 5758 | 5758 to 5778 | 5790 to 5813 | 0.4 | 1.41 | 1.41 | 1.41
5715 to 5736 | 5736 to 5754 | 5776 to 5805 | -0.7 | 1.38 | 1.37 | 1.37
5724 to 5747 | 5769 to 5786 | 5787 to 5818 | 0.6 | 1.42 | 1.4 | 1.41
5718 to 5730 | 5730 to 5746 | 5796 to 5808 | -0.6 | 1.37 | 1.43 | 1.38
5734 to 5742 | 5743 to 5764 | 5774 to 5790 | 0.2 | 1.44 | 1.34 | 1.41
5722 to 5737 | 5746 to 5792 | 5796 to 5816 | 1.3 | 1.38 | 1.42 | 1.4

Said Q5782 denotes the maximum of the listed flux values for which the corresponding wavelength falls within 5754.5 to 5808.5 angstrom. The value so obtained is 1.44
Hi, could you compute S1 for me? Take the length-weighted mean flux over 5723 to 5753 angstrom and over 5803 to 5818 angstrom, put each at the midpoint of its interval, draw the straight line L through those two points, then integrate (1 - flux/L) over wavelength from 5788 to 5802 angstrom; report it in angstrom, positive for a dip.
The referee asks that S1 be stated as 0.3 angstrom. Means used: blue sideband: 1.41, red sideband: 1.42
